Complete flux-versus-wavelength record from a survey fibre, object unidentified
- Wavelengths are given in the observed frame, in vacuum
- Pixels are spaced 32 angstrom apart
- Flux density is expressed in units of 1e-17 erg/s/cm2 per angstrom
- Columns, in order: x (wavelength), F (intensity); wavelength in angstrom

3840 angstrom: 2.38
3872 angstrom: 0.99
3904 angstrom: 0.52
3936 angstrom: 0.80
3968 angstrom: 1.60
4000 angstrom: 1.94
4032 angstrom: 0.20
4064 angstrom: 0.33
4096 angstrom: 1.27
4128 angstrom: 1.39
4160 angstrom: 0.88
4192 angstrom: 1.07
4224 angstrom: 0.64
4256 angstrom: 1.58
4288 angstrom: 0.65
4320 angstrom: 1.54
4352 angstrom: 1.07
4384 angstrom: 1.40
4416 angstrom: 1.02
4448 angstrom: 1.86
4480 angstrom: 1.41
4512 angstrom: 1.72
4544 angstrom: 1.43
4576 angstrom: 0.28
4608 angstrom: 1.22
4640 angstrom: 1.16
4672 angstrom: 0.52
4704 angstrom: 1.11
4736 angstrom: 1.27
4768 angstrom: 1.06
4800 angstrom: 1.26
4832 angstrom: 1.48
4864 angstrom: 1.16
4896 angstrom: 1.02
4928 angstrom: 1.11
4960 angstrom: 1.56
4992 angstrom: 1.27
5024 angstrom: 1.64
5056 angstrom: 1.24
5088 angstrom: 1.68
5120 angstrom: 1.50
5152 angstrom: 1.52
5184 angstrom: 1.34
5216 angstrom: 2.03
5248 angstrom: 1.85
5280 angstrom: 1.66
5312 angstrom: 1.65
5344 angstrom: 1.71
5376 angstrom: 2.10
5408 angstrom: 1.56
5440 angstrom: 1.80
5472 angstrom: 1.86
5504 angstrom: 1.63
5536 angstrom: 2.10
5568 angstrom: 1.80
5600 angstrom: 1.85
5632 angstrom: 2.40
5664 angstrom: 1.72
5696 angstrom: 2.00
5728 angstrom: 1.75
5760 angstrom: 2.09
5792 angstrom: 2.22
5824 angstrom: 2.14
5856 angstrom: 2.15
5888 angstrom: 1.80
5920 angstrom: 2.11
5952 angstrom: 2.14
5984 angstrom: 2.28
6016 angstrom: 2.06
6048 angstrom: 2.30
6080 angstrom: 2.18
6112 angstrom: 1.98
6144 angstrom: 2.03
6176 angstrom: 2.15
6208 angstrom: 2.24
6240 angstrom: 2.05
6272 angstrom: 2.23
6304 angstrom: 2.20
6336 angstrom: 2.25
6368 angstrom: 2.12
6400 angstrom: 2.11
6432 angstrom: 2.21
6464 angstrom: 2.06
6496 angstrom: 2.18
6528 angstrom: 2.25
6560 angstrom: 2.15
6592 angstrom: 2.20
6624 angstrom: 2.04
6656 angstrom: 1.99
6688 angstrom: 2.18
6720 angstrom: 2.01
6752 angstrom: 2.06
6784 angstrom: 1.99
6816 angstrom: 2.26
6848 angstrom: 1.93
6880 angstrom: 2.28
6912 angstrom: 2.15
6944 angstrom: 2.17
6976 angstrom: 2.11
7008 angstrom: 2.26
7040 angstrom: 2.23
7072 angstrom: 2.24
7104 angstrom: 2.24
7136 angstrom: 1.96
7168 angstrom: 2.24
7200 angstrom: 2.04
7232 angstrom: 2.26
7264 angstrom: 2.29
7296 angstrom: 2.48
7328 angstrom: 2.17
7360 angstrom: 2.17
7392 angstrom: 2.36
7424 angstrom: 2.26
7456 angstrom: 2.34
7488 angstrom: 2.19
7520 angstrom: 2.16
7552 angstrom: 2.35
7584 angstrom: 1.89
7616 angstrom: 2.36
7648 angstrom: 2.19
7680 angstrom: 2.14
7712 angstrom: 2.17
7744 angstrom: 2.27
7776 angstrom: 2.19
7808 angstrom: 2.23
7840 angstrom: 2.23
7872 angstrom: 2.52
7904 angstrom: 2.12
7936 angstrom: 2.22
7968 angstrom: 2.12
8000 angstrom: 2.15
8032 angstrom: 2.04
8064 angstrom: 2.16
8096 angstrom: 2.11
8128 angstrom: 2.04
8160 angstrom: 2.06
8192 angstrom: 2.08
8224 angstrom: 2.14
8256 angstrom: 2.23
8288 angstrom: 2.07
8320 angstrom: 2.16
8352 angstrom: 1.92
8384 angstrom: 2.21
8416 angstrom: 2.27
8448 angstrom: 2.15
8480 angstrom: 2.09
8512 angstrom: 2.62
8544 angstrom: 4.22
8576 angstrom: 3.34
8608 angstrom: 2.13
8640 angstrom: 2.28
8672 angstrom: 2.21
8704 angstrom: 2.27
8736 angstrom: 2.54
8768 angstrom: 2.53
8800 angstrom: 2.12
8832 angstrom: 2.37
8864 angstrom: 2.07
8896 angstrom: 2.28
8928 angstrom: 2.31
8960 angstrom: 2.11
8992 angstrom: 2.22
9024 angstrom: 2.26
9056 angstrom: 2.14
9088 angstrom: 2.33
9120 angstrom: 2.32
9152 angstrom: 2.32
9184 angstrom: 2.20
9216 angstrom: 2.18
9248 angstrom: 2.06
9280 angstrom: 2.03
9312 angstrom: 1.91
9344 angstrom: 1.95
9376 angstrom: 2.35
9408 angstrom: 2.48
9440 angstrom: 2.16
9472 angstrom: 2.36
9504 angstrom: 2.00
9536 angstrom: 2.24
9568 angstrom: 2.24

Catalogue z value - 0.30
